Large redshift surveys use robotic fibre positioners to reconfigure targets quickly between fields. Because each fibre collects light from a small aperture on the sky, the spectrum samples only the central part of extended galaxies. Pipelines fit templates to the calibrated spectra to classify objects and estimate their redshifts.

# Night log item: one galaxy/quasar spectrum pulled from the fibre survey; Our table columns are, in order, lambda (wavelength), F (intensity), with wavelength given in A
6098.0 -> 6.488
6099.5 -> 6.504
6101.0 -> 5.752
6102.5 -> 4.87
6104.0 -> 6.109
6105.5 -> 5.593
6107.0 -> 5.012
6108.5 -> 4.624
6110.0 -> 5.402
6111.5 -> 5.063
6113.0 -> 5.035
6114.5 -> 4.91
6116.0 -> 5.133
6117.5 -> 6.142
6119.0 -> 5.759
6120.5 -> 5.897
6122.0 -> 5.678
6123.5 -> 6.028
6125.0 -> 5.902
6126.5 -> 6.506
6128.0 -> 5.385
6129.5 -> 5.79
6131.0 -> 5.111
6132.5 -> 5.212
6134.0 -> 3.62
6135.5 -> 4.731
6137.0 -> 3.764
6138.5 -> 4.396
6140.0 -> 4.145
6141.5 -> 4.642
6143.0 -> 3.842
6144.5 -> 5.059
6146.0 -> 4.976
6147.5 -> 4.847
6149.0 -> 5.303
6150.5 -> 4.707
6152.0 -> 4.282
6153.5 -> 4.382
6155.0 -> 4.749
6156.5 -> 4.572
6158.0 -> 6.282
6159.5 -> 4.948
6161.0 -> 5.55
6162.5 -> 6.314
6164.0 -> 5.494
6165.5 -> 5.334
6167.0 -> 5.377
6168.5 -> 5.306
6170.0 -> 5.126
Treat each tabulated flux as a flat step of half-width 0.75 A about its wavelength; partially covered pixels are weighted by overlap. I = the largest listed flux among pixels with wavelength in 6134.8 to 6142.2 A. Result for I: 4.731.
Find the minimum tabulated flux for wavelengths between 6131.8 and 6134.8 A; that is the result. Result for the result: 3.62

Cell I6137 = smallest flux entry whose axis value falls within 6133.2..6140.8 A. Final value 3.62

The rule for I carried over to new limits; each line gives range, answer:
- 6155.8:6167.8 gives 6.314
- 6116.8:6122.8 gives 6.142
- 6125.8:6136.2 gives 6.506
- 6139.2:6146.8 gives 5.059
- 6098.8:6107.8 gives 6.504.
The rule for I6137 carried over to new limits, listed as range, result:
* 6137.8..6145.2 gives 3.842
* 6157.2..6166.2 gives 4.948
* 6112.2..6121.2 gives 4.91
